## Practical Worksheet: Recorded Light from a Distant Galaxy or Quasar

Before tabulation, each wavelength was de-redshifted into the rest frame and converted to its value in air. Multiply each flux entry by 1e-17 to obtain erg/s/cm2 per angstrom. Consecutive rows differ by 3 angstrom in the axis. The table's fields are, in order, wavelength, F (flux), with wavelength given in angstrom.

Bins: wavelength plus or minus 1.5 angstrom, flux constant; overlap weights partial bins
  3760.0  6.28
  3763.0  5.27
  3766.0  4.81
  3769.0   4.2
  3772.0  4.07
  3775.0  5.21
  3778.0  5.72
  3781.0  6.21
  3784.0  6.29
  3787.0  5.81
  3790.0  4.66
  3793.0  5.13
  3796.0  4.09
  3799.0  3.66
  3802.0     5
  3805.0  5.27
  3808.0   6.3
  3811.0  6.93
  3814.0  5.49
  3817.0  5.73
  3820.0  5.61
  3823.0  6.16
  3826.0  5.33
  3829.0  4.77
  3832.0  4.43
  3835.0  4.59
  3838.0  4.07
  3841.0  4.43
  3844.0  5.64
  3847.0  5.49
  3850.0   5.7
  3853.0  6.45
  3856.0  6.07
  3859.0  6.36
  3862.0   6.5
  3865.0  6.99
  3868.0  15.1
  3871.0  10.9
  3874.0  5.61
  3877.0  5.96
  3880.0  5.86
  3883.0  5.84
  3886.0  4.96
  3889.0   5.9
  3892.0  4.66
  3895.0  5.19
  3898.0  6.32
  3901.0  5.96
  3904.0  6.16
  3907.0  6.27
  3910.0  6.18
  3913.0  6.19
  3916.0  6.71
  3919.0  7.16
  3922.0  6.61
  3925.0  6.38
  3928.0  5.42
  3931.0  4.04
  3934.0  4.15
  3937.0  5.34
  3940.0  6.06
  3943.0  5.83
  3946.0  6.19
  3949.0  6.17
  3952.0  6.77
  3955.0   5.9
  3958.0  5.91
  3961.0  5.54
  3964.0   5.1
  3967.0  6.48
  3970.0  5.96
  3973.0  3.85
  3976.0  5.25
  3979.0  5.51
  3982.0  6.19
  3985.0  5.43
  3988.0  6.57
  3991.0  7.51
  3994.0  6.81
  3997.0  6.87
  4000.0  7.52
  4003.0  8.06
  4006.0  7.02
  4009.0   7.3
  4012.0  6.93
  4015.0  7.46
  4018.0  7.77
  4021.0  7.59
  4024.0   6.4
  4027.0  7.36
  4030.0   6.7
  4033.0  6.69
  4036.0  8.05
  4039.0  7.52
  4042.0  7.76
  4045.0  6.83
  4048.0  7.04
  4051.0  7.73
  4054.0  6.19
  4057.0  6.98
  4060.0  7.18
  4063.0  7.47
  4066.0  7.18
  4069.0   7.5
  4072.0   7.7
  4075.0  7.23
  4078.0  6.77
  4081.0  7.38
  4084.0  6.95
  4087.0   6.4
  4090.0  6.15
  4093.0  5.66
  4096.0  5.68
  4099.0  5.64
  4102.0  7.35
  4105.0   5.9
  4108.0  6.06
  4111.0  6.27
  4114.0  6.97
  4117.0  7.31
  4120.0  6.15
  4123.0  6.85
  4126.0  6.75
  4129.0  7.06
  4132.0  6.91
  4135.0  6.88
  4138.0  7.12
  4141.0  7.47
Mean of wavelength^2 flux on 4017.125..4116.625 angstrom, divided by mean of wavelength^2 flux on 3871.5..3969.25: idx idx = 1.26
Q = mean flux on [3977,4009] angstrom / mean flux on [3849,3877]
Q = 0.9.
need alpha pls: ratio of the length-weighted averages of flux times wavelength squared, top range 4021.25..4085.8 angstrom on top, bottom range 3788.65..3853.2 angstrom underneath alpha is 1.6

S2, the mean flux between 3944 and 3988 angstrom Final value 5.76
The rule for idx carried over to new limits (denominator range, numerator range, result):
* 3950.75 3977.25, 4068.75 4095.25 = 1.28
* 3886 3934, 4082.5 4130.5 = 1.21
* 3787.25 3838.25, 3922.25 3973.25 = 1.17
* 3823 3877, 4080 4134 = 1.16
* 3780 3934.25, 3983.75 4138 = 1.30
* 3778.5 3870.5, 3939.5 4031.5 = 1.19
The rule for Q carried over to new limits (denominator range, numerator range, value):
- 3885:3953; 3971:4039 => 1.16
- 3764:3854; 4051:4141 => 1.29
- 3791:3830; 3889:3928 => 1.14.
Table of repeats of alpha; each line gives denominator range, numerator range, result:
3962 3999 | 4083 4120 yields 1.13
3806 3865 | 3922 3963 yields 1.07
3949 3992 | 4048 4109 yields 1.22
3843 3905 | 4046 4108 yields 1.14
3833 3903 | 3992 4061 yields 1.25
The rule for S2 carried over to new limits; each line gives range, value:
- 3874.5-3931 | 5.93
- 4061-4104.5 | 6.77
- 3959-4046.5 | 6.69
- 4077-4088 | 6.9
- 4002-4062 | 7.22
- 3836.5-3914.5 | 6.34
